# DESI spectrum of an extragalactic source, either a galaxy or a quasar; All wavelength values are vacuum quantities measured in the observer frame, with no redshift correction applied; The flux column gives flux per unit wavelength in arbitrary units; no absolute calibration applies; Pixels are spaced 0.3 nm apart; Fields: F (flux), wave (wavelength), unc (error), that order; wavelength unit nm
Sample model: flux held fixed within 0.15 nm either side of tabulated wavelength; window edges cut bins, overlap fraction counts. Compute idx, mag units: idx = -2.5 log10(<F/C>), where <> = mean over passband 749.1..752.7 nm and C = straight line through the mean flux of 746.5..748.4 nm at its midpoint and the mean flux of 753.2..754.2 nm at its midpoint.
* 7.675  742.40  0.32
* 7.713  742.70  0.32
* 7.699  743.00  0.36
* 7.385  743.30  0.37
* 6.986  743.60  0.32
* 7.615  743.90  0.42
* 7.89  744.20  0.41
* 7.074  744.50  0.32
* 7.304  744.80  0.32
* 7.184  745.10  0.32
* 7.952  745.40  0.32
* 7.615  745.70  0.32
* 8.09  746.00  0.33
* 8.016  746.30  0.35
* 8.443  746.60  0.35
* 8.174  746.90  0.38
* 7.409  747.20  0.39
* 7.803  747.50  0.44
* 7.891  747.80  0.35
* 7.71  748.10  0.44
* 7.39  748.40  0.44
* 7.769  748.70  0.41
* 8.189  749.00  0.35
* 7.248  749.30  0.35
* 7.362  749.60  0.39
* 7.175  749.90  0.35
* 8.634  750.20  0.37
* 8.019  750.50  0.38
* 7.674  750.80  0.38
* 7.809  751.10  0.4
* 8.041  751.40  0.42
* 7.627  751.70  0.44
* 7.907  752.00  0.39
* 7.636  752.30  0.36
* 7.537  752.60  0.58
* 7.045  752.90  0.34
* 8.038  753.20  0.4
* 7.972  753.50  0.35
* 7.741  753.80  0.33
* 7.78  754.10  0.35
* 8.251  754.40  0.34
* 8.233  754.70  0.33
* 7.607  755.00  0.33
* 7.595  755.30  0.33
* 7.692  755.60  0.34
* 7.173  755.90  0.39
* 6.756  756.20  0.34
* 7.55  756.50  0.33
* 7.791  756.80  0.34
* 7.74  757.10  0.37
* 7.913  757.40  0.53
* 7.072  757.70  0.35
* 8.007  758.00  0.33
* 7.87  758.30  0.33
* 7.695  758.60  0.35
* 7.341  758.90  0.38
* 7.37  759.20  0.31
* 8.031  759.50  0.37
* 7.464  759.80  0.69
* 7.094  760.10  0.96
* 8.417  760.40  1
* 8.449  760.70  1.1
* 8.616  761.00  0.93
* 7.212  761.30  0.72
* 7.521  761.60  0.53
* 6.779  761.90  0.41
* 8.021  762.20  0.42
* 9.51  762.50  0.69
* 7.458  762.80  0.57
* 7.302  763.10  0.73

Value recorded 0.02 mag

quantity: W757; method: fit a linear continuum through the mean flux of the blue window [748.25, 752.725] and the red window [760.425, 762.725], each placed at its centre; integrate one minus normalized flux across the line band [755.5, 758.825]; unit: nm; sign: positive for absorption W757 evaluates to 0.14 nm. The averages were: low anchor 7.74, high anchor 8.02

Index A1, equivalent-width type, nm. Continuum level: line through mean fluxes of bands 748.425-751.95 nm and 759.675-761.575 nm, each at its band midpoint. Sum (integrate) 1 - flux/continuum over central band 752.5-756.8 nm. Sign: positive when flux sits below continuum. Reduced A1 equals 0.09 nm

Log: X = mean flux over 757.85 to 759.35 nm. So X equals 7.66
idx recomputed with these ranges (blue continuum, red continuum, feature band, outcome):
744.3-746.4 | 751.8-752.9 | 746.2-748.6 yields -0.03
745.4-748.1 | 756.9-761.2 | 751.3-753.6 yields 0.02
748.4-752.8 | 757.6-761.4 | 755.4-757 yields 0.05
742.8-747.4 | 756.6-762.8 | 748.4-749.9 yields 0.02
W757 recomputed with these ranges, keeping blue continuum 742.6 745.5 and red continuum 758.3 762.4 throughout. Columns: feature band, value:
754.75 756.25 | 0.04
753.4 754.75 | -0.06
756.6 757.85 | 0.01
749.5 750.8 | -0.04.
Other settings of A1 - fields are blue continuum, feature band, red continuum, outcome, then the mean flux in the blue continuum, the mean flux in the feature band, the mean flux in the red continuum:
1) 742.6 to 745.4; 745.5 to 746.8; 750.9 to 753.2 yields -0.09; 7.45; 8.04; 7.68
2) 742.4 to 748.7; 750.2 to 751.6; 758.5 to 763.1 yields -0.04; 7.67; 7.96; 7.78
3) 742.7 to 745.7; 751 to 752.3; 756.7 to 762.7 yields -0.03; 7.48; 7.82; 7.79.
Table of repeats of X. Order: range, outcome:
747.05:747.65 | 7.61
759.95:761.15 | 8.14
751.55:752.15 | 7.77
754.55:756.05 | 7.66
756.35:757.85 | 7.61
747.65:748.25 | 7.8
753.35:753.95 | 7.86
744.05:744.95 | 7.42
